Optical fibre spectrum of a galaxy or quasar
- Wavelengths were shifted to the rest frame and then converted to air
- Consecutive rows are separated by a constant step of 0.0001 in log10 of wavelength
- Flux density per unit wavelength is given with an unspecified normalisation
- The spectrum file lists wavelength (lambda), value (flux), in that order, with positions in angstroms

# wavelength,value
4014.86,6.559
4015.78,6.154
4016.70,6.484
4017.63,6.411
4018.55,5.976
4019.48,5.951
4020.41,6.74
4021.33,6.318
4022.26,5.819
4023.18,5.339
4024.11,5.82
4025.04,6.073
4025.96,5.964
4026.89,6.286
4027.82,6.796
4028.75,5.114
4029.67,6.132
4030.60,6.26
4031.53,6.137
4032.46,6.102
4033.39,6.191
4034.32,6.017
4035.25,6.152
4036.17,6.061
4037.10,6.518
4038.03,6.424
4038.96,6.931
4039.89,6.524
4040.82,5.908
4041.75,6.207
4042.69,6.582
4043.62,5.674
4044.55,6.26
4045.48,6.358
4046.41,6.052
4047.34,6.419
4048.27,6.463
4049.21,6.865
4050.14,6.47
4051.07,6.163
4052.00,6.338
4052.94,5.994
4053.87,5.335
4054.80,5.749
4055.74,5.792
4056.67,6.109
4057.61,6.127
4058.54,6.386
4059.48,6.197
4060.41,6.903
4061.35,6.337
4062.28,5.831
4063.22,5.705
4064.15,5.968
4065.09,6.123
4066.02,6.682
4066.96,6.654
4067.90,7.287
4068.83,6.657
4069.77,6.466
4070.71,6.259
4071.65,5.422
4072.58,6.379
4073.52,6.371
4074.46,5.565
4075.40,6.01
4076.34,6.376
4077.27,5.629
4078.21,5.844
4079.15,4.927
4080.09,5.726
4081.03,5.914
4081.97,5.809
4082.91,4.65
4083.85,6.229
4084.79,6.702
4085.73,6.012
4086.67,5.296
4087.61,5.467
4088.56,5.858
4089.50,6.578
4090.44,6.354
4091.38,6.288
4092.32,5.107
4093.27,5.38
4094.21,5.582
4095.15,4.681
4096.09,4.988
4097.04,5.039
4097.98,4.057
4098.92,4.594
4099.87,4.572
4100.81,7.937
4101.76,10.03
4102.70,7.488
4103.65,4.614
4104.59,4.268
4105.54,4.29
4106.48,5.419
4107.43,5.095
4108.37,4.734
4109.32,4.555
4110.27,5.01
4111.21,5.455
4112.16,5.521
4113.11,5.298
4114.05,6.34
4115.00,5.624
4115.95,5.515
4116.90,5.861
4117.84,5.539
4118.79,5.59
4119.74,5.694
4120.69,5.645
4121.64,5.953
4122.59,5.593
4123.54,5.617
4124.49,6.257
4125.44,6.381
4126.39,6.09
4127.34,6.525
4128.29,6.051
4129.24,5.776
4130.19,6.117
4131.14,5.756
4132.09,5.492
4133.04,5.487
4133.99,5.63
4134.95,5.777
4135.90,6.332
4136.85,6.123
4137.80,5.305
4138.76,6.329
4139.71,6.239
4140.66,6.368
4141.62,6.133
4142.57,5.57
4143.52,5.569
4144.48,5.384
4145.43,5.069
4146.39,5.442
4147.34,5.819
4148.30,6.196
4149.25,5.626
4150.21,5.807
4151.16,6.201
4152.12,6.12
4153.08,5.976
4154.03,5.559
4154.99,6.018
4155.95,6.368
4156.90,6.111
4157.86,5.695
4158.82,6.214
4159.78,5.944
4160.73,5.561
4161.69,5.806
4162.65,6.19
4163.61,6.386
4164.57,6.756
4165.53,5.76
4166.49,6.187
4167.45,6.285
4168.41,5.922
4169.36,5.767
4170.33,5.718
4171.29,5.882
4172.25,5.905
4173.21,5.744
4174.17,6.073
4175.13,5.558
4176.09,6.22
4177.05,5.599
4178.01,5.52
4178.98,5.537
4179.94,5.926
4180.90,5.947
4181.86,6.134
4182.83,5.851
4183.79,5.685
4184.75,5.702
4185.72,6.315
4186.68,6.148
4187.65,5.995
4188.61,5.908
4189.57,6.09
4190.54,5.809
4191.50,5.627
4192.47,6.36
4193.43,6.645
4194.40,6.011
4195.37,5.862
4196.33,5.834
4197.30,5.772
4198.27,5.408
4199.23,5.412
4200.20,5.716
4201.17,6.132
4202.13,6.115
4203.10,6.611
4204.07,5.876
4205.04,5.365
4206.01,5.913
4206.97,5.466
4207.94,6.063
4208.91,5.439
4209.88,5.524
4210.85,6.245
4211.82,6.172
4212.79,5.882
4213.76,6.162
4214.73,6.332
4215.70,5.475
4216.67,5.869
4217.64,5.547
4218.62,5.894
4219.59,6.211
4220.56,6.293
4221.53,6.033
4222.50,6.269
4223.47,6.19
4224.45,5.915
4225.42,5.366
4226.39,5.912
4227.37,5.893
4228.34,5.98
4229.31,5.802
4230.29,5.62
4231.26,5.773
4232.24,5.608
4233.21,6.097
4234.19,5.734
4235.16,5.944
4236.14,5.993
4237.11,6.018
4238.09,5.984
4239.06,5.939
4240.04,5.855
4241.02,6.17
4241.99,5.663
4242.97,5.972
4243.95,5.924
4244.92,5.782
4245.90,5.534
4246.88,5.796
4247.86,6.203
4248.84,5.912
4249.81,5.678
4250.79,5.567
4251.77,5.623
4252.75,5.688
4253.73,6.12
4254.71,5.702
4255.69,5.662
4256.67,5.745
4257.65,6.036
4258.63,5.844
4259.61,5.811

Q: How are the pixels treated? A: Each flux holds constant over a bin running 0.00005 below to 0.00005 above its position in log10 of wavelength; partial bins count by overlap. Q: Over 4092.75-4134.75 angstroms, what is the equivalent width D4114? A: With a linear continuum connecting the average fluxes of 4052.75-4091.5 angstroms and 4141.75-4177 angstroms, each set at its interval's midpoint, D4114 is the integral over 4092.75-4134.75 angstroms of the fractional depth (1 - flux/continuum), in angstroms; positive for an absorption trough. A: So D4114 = 2.5 angstroms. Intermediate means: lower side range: 6.05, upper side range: 5.9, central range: 5.62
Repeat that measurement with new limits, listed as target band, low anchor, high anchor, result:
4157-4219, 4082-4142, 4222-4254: -1.17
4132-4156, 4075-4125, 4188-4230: -0.39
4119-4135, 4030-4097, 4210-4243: 0.37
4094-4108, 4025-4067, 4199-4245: 1.38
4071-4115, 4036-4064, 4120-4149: 2.90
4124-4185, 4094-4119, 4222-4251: -3.23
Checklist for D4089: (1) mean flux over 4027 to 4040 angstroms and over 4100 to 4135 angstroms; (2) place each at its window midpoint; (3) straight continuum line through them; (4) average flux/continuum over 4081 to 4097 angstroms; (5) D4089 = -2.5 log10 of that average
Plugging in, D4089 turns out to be 0.048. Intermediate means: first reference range 6.23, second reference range 5.77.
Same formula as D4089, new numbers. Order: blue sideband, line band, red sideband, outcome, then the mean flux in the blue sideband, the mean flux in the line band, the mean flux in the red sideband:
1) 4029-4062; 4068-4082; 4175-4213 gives 0.03 mag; 6.22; 6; 5.89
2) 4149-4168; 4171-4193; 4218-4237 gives 0.02 mag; 6.03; 5.9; 5.92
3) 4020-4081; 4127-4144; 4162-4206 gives 0.02 mag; 6.16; 5.92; 5.94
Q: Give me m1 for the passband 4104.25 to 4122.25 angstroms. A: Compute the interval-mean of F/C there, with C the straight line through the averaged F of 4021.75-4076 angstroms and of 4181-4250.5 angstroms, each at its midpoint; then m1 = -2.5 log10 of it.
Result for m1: 0.14 mag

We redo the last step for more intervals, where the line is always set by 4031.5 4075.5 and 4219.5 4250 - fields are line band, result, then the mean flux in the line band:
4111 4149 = 0.05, 5.81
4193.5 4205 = 0.01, 5.89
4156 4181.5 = 0.02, 5.94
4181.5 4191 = 0.01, 5.96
